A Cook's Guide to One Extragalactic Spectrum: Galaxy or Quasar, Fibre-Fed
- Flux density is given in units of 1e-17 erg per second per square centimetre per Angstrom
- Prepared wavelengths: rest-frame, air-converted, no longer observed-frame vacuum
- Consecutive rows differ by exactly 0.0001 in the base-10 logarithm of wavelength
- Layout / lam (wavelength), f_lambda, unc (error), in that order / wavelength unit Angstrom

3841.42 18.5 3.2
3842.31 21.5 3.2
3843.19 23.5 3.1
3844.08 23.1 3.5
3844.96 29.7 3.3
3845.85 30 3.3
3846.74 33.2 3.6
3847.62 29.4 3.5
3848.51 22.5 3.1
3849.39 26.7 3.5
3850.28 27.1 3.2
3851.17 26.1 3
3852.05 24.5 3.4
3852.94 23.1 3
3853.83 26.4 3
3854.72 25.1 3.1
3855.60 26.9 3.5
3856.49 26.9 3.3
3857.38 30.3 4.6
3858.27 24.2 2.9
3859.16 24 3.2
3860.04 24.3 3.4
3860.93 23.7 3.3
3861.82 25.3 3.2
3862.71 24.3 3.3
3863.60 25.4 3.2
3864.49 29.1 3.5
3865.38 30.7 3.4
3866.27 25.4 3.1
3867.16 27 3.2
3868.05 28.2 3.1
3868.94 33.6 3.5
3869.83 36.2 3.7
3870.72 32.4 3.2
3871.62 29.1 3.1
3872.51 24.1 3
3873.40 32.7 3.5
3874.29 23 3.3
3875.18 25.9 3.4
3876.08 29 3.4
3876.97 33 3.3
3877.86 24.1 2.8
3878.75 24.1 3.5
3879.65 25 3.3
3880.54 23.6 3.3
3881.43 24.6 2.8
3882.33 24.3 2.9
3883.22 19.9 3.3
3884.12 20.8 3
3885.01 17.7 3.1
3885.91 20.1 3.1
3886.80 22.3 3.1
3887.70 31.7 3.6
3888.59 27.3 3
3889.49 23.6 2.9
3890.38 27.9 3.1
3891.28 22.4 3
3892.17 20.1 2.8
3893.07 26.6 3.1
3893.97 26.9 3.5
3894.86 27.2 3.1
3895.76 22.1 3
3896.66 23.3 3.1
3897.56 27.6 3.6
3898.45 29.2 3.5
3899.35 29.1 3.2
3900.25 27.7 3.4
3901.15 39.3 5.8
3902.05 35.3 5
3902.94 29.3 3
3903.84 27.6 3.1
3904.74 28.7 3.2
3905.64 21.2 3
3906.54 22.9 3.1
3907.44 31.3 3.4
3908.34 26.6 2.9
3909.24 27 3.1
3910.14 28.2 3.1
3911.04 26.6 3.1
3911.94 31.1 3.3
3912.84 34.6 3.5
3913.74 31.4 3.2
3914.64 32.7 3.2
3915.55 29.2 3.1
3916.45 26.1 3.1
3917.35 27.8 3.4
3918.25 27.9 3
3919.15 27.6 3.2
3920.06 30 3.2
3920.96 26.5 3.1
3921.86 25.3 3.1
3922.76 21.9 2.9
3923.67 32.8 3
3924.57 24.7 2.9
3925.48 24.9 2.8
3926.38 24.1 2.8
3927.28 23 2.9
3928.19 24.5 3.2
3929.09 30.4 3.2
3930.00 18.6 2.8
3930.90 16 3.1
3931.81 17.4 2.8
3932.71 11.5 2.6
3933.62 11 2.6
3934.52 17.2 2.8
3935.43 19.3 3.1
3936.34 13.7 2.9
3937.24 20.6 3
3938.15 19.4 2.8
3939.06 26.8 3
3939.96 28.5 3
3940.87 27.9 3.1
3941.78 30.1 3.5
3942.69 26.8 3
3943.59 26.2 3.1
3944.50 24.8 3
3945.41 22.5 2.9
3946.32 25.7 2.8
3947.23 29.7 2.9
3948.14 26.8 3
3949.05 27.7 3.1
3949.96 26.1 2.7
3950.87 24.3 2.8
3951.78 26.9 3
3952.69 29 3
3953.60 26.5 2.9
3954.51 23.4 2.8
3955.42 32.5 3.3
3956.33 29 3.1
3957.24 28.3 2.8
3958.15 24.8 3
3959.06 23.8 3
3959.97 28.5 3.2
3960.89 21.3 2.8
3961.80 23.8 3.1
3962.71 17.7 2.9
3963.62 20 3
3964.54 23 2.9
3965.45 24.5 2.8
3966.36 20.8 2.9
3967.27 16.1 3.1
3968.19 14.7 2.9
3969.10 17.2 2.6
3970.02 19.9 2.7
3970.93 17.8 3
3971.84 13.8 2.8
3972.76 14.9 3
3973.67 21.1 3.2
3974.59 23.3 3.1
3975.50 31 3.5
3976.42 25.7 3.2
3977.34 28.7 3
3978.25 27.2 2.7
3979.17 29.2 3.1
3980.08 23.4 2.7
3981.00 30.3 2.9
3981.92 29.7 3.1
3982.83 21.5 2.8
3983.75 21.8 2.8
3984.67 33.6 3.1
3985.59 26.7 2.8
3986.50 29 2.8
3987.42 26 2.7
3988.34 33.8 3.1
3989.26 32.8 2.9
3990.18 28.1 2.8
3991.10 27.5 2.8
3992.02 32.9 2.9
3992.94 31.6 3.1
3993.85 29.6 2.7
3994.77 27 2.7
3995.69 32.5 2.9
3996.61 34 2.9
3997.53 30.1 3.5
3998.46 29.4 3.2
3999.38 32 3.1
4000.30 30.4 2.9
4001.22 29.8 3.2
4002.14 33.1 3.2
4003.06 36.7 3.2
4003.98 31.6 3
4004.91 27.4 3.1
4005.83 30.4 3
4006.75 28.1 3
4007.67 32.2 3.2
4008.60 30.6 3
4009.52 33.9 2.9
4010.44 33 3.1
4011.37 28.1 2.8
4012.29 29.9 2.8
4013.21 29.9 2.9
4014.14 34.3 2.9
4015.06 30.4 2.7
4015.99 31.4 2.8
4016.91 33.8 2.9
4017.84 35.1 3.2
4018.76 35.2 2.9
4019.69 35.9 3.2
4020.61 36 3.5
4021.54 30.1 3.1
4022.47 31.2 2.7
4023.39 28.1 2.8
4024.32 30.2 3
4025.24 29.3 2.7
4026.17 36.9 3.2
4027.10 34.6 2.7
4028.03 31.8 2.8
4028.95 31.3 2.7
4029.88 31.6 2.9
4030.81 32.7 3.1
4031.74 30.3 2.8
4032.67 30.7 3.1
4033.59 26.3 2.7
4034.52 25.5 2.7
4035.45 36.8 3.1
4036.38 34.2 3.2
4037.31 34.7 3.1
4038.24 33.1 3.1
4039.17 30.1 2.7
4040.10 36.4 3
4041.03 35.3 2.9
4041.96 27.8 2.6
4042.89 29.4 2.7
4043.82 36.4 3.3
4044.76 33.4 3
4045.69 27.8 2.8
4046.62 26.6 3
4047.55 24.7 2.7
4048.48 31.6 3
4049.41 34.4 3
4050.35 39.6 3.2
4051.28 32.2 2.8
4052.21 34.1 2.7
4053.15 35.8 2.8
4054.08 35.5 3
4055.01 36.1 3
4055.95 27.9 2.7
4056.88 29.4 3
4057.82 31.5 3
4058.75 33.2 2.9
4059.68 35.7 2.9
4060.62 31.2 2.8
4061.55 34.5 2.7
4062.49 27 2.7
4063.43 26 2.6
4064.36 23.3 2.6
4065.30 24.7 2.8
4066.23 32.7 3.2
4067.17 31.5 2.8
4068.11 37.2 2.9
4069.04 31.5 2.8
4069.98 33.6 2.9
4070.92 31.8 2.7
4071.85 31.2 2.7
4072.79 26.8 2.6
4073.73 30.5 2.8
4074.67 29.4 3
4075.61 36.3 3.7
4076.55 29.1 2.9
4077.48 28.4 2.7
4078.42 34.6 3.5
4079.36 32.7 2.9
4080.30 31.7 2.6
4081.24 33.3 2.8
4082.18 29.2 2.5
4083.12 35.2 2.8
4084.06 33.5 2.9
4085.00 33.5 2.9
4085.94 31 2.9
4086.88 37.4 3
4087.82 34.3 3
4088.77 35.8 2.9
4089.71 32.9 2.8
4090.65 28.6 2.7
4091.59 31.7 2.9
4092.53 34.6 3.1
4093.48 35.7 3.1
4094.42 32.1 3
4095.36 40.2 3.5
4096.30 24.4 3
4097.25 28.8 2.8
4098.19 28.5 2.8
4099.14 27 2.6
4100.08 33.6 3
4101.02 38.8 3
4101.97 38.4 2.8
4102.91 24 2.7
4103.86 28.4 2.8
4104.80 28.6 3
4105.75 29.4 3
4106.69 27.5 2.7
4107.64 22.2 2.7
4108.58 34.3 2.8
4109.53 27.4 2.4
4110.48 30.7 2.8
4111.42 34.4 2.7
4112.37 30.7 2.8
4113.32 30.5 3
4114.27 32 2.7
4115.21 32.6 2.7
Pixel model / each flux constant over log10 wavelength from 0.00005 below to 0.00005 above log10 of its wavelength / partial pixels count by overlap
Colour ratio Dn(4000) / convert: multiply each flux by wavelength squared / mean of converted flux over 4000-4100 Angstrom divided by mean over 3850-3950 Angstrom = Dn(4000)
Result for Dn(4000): 1.33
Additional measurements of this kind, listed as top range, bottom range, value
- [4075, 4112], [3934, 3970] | 1.42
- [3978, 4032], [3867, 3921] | 1.19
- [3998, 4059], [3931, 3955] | 1.43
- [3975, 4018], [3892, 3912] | 1.14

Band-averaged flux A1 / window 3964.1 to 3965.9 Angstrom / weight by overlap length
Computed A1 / 23.8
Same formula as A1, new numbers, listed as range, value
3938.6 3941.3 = 27.7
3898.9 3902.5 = 32.9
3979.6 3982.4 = 27.8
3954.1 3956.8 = 28.4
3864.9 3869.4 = 29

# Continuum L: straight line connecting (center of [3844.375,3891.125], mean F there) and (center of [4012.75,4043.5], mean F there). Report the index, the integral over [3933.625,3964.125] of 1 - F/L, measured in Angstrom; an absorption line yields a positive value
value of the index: 4.9 Angstrom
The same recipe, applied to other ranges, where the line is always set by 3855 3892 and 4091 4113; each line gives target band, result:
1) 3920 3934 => 2.4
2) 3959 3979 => 4.6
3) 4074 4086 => -0.7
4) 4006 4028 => -2.2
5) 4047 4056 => -1.1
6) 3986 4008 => -1.5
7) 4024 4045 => -1.9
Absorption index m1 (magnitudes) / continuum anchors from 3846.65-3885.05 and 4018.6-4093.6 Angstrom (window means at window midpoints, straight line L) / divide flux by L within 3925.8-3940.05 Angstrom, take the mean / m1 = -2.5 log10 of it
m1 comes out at 0.38 mag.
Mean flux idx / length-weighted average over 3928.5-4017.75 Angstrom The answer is 26.2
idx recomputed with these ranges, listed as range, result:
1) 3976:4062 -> 31.2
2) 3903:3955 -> 25.3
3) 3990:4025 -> 31.4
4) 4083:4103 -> 32.9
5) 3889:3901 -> 26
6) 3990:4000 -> 30.5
